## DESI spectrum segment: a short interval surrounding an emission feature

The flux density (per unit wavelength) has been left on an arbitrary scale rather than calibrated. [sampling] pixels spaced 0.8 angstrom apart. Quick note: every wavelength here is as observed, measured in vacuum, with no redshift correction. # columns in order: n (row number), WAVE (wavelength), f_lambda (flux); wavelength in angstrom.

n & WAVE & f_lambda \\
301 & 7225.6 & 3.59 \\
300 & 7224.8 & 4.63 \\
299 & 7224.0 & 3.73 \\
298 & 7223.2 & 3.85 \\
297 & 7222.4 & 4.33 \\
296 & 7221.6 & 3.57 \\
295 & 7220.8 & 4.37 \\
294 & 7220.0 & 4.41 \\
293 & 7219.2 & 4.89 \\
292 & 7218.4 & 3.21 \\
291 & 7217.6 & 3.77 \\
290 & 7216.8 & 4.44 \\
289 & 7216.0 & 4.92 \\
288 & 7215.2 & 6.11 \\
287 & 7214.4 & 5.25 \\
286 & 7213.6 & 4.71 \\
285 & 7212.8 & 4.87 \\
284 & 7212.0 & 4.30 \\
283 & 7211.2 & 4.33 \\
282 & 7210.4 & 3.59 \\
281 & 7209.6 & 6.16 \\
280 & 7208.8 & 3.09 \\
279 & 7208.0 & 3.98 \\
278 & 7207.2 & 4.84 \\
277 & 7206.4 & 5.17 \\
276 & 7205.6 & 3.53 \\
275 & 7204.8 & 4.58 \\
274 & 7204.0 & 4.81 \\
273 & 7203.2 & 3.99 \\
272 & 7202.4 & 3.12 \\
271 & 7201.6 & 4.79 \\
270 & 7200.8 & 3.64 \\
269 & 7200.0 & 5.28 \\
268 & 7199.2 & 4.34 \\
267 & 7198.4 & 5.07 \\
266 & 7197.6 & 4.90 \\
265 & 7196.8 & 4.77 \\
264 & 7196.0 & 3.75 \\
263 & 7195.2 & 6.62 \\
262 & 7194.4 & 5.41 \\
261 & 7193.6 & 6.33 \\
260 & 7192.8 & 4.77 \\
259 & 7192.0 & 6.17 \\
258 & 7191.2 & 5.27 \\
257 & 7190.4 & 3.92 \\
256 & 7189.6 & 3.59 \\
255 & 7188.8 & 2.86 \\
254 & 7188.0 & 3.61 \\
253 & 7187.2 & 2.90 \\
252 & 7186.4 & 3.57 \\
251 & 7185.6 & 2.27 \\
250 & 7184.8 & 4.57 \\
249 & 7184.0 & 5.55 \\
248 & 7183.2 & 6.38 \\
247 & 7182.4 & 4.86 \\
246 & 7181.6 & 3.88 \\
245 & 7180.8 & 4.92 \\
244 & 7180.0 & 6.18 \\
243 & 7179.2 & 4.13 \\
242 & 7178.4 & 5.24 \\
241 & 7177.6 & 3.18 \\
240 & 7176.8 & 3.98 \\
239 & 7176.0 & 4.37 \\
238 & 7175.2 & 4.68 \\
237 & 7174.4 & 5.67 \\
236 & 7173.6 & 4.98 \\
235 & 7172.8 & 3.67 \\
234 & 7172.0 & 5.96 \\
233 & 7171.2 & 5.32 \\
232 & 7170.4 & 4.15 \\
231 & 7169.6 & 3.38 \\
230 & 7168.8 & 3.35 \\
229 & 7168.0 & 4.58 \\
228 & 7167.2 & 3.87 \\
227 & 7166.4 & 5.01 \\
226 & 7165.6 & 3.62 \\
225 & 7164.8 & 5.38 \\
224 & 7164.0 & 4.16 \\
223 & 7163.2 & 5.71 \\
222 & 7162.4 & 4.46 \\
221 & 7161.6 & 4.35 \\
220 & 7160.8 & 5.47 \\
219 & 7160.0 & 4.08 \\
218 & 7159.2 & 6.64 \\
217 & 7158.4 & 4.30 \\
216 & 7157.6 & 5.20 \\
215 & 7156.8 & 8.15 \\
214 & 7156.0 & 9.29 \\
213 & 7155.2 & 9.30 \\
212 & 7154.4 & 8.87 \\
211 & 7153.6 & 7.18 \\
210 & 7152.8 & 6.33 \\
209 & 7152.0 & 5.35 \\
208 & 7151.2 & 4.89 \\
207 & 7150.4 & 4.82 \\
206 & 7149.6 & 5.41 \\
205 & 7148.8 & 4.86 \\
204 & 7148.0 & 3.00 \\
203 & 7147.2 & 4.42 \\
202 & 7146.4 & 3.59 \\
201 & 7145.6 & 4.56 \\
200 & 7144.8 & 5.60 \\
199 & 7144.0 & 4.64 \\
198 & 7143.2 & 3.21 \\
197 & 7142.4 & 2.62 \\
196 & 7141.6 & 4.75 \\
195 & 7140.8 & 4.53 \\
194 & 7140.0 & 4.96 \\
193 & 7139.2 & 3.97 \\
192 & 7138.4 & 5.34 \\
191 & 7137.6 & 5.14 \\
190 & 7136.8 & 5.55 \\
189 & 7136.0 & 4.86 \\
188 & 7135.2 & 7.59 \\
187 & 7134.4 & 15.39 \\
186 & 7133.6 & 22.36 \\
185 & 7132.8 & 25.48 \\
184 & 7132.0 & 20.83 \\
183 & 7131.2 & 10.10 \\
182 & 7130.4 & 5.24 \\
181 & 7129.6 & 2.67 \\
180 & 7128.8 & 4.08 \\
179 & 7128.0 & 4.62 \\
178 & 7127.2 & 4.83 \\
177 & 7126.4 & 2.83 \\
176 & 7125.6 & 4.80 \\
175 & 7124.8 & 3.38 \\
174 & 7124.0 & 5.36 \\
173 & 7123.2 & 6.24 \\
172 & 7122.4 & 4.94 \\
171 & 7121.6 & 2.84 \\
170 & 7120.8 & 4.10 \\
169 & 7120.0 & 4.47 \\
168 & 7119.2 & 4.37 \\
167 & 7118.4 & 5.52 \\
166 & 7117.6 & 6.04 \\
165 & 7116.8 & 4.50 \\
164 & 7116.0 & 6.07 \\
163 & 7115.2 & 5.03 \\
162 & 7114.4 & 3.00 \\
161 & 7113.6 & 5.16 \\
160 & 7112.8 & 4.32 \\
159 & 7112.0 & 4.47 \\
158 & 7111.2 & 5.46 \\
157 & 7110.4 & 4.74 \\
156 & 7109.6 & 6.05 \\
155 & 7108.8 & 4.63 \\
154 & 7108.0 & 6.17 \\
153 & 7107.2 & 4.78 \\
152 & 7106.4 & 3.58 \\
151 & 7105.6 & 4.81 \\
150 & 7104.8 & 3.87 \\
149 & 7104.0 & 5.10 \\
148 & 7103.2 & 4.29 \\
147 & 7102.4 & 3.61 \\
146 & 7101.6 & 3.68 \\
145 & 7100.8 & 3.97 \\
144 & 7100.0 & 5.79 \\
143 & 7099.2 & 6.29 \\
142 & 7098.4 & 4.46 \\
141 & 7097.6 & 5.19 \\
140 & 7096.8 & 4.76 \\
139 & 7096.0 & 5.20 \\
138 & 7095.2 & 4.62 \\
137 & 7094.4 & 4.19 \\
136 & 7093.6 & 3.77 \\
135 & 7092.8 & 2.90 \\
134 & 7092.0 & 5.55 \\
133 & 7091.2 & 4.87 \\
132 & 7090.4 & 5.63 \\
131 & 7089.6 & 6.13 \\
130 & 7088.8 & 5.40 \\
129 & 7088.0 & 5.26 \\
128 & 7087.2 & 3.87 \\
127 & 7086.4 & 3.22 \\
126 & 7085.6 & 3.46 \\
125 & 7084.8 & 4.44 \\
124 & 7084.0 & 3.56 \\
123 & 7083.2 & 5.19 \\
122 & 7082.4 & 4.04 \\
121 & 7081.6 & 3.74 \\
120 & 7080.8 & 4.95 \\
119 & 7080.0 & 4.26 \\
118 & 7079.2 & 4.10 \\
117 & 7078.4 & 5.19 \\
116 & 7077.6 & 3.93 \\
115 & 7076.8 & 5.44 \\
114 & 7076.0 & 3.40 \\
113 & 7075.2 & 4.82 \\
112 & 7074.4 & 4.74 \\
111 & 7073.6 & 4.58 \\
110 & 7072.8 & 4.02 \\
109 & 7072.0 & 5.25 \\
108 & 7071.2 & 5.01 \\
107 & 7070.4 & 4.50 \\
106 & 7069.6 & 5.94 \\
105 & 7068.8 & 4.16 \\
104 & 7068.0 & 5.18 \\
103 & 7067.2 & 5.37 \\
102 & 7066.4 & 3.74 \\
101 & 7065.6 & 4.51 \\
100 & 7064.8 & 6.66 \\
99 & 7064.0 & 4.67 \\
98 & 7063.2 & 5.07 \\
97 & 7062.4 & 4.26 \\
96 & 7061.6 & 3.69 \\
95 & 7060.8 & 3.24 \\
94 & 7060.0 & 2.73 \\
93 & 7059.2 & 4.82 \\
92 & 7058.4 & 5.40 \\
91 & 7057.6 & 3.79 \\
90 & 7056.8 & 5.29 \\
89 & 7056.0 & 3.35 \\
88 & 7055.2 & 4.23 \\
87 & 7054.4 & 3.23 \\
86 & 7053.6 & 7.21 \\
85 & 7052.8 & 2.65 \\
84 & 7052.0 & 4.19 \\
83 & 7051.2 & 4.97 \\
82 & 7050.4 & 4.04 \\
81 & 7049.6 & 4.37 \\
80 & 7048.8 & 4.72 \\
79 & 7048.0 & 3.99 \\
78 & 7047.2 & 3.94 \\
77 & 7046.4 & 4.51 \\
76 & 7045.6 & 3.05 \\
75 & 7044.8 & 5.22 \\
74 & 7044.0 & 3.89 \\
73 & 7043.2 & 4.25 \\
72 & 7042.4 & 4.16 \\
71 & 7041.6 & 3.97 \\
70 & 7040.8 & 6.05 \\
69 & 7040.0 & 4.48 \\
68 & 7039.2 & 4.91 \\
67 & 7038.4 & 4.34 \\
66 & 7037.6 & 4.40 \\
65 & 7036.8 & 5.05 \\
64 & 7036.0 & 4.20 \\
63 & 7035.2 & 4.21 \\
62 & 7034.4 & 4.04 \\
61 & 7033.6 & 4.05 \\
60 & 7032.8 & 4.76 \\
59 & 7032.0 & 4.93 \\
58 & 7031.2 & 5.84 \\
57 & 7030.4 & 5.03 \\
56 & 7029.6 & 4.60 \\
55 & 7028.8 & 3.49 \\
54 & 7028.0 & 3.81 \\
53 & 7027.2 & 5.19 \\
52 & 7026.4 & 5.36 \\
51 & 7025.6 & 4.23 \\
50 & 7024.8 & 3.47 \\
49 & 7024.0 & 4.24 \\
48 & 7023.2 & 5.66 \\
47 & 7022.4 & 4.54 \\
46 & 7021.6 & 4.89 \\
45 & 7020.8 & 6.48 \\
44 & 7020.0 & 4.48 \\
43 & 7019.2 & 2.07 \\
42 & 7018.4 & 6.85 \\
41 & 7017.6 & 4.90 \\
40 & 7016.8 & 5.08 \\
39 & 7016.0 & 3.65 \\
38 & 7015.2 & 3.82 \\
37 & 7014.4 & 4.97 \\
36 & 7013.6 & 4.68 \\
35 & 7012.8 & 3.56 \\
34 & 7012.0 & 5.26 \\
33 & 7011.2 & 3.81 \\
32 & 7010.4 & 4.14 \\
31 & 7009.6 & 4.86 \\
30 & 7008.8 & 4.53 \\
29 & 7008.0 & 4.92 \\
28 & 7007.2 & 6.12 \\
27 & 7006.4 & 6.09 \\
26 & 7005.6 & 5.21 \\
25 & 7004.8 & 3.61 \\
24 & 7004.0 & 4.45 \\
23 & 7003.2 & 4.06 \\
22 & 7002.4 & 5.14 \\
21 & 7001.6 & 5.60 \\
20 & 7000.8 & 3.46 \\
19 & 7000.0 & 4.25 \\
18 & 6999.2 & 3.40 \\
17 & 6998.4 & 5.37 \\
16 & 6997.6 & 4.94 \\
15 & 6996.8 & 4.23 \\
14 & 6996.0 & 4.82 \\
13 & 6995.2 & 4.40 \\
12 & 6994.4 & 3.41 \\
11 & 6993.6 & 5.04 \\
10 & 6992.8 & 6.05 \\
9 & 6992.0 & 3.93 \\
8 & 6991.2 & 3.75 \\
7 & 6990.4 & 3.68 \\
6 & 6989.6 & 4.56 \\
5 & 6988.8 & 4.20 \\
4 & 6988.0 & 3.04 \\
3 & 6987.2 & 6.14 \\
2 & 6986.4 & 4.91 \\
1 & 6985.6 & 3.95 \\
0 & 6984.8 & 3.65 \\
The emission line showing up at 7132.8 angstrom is H-alpha 6563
